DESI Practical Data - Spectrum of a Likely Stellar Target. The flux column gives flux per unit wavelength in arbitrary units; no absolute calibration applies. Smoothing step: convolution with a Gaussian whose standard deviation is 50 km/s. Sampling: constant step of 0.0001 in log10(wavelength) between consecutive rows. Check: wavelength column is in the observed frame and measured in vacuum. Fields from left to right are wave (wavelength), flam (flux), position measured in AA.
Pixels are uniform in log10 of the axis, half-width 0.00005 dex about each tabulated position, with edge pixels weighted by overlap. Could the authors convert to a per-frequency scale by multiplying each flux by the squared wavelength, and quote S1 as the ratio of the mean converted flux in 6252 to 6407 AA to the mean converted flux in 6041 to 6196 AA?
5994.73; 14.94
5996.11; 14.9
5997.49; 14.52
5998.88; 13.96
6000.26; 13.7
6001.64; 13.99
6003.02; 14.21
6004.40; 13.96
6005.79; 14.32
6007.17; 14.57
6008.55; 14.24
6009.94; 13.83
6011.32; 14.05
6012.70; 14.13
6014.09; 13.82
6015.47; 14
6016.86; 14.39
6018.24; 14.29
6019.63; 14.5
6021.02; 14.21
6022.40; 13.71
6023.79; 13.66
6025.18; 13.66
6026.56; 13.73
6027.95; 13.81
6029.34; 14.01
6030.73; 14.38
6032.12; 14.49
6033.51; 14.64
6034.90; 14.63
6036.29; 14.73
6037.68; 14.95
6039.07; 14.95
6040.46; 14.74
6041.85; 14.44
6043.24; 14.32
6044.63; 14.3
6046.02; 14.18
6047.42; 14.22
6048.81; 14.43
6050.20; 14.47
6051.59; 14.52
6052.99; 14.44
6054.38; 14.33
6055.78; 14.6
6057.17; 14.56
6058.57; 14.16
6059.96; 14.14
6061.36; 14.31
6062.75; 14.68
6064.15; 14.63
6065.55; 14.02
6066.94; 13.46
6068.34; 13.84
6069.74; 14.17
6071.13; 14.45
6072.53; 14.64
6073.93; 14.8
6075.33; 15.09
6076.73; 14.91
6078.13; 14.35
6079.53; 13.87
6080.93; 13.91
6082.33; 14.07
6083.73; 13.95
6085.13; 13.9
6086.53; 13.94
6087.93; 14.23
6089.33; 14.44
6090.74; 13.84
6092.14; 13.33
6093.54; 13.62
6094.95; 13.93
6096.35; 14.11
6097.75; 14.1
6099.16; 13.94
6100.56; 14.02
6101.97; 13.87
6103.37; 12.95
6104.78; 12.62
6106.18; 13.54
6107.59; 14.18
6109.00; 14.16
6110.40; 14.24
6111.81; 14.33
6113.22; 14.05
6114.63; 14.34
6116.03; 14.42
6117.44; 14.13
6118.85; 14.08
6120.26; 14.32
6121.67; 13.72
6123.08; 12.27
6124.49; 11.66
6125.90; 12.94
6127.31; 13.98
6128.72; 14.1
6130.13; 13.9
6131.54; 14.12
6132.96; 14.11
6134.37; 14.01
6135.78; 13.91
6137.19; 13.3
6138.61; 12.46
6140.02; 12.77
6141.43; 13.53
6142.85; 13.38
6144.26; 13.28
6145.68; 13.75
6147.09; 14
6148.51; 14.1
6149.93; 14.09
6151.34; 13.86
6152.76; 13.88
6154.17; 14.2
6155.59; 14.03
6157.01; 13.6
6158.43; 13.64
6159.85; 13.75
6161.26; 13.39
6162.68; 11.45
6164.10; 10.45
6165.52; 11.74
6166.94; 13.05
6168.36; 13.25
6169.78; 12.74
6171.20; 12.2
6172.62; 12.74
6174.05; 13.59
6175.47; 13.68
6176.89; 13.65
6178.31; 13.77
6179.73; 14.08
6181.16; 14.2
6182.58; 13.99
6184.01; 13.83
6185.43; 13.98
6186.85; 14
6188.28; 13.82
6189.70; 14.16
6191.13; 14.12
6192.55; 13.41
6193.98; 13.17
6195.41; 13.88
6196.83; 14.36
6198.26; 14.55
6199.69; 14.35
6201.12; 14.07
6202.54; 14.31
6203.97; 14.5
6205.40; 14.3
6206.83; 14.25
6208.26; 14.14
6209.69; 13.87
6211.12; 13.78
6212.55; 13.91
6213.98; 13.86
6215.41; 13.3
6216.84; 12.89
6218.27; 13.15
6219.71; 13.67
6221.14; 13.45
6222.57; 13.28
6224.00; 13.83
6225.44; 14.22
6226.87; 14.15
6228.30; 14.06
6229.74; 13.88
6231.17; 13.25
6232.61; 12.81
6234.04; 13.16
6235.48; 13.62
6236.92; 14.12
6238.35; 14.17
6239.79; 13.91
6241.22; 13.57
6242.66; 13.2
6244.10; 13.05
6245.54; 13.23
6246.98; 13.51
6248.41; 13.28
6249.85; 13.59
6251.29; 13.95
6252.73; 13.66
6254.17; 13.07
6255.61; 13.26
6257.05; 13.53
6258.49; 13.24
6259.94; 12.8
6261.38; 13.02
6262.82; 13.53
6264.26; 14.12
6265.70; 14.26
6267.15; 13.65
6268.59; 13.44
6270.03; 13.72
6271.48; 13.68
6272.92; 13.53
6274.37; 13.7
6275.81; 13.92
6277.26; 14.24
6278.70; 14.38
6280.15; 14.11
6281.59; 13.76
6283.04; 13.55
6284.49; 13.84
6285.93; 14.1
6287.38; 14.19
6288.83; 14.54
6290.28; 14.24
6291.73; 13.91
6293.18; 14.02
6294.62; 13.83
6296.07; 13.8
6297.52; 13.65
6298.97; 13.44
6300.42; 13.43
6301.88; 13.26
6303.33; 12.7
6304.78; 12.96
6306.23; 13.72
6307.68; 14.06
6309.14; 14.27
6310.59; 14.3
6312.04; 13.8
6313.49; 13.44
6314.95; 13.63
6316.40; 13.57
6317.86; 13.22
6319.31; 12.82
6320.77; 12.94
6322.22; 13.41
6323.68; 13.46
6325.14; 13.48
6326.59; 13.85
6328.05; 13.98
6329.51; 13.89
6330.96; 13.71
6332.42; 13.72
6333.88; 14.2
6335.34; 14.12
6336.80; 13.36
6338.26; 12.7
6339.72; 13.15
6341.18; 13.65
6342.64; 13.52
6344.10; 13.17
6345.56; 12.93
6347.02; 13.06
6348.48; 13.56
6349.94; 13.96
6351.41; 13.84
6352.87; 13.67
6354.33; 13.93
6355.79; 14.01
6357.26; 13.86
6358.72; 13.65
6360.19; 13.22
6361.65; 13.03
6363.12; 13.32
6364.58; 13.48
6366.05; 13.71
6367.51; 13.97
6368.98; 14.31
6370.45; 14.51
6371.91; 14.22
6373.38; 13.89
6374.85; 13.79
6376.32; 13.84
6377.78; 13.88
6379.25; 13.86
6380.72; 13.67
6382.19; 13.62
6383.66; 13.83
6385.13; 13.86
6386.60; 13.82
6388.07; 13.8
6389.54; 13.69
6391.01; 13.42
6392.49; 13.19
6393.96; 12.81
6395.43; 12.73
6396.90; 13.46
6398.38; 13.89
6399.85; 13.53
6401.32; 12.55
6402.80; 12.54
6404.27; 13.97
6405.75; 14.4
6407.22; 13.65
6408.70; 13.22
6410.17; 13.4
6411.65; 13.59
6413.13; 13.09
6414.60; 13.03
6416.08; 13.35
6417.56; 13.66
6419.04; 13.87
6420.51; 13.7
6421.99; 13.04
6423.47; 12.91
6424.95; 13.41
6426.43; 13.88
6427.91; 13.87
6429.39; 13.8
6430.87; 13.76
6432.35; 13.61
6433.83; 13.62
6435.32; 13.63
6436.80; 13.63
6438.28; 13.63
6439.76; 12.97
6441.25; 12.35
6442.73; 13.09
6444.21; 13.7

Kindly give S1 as 1.06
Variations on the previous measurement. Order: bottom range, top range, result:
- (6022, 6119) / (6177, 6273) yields 1.02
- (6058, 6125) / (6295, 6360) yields 1.05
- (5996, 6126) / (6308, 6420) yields 1.06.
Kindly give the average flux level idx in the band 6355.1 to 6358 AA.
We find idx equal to 13.9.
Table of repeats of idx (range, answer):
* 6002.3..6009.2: 14.3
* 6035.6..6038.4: 14.8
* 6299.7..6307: 13.2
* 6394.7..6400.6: 13.4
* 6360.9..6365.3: 13.3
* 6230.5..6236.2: 13.2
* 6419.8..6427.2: 13.4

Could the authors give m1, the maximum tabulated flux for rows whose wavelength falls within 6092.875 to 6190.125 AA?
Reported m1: 14.42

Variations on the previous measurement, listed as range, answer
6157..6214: 14.55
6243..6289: 14.54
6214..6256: 14.22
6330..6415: 14.51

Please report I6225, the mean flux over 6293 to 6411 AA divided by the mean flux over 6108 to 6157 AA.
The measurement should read 1.0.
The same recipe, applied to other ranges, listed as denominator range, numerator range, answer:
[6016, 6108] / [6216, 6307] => 0.96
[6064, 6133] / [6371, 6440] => 0.97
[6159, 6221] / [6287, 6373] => 1.01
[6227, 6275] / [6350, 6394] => 1.01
